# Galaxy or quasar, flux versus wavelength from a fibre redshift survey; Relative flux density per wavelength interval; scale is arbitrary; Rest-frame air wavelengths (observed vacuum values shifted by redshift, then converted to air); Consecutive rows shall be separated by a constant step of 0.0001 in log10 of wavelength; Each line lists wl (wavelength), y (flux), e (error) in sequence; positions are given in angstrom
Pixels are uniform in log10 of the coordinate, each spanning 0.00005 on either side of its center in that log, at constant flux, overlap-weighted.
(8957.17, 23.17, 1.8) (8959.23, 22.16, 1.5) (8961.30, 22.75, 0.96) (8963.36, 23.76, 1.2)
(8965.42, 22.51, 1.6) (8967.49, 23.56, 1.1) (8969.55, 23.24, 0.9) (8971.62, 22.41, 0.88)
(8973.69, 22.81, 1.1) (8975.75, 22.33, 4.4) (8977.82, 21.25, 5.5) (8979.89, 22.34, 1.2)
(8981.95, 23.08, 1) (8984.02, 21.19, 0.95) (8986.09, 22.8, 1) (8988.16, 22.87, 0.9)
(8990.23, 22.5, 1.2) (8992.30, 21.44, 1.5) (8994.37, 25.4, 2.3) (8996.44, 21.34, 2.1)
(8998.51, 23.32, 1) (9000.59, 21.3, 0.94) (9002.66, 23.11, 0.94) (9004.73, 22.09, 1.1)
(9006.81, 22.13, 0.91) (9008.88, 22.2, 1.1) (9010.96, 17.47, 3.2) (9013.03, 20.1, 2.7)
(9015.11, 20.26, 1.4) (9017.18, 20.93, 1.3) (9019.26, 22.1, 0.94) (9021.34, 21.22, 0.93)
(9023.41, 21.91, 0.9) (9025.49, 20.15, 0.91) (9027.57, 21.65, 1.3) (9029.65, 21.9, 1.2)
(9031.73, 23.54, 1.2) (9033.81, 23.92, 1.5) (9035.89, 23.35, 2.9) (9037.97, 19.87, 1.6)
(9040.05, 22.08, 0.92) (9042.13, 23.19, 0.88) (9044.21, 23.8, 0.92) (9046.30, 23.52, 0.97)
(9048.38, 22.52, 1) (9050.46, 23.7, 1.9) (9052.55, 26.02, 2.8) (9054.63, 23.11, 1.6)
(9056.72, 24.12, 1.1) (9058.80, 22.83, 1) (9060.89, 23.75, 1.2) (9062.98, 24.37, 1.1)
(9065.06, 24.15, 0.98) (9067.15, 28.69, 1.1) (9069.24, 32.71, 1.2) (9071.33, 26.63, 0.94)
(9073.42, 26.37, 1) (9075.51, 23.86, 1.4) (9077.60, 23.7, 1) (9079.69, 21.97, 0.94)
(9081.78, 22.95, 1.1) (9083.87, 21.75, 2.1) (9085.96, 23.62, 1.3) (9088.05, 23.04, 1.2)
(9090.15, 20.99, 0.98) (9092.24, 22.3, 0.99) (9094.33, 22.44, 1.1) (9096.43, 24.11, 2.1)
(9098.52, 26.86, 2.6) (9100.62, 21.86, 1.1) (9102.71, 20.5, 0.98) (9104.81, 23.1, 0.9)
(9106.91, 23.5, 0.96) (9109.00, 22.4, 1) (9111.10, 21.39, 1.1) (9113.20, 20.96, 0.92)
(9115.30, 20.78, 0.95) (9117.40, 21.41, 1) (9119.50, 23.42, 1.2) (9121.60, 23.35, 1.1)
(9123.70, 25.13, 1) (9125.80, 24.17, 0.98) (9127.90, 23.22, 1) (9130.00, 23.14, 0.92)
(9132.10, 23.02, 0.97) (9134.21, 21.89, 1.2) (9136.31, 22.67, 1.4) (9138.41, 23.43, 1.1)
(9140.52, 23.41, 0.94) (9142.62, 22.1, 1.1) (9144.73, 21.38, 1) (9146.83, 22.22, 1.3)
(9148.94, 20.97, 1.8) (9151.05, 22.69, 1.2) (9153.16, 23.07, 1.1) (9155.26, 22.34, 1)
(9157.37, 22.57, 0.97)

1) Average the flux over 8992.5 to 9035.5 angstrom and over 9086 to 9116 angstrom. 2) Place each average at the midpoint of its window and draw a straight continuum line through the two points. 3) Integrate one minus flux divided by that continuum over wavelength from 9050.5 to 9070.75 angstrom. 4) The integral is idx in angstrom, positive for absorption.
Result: -3.0 angstrom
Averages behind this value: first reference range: 21.8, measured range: 25.5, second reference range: 22.5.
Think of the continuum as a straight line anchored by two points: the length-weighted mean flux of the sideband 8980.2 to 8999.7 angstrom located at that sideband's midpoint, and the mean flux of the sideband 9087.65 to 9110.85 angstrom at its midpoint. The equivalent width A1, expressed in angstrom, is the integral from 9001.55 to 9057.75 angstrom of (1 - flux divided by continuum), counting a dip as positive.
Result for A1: 1.16 angstrom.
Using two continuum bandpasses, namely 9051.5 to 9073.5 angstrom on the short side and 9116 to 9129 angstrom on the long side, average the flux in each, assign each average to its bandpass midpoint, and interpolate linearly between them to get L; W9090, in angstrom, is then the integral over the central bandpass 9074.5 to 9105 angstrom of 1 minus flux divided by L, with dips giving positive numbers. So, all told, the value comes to 2.19 angstrom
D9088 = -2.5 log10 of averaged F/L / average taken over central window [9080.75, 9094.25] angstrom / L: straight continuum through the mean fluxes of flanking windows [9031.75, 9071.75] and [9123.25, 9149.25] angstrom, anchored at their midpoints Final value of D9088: 0.06 mag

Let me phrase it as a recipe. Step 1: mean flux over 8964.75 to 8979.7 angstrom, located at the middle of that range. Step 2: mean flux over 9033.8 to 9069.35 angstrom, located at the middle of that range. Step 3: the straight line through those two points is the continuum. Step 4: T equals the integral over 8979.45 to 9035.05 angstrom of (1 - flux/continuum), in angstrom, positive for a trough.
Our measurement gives 3.0 angstrom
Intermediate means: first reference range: 22.6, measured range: 21.9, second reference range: 24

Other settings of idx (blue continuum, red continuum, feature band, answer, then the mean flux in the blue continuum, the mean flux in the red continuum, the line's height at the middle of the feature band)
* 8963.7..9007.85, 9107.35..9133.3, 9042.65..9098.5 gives -3.7 angstrom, 22.5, 22.7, 22.7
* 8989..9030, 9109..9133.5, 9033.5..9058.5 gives -1.4 angstrom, 21.6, 22.7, 22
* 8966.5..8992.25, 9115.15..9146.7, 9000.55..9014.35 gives 0.8 angstrom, 22.5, 22.9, 22.6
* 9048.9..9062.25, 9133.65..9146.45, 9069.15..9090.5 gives -0.5 angstrom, 23.9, 22.5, 23.5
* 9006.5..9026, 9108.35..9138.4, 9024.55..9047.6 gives -1.4 angstrom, 20.8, 22.7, 21.2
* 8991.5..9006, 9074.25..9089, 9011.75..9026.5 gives 1.2 angstrom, 22.6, 23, 22.7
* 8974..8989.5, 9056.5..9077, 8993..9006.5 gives 0.2 angstrom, 22.3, 25.8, 23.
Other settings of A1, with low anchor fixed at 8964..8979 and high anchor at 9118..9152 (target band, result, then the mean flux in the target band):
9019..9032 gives 0.6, 21.7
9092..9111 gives -0.1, 23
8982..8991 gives 0.1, 22.4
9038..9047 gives 0.0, 22.8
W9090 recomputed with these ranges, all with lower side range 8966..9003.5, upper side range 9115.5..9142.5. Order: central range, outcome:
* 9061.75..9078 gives -2.5 angstrom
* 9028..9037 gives -0.1 angstrom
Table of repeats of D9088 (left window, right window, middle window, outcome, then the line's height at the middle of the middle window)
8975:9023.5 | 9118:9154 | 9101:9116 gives 0.04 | 22.7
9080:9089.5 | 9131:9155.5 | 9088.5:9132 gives -0.01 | 22.6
